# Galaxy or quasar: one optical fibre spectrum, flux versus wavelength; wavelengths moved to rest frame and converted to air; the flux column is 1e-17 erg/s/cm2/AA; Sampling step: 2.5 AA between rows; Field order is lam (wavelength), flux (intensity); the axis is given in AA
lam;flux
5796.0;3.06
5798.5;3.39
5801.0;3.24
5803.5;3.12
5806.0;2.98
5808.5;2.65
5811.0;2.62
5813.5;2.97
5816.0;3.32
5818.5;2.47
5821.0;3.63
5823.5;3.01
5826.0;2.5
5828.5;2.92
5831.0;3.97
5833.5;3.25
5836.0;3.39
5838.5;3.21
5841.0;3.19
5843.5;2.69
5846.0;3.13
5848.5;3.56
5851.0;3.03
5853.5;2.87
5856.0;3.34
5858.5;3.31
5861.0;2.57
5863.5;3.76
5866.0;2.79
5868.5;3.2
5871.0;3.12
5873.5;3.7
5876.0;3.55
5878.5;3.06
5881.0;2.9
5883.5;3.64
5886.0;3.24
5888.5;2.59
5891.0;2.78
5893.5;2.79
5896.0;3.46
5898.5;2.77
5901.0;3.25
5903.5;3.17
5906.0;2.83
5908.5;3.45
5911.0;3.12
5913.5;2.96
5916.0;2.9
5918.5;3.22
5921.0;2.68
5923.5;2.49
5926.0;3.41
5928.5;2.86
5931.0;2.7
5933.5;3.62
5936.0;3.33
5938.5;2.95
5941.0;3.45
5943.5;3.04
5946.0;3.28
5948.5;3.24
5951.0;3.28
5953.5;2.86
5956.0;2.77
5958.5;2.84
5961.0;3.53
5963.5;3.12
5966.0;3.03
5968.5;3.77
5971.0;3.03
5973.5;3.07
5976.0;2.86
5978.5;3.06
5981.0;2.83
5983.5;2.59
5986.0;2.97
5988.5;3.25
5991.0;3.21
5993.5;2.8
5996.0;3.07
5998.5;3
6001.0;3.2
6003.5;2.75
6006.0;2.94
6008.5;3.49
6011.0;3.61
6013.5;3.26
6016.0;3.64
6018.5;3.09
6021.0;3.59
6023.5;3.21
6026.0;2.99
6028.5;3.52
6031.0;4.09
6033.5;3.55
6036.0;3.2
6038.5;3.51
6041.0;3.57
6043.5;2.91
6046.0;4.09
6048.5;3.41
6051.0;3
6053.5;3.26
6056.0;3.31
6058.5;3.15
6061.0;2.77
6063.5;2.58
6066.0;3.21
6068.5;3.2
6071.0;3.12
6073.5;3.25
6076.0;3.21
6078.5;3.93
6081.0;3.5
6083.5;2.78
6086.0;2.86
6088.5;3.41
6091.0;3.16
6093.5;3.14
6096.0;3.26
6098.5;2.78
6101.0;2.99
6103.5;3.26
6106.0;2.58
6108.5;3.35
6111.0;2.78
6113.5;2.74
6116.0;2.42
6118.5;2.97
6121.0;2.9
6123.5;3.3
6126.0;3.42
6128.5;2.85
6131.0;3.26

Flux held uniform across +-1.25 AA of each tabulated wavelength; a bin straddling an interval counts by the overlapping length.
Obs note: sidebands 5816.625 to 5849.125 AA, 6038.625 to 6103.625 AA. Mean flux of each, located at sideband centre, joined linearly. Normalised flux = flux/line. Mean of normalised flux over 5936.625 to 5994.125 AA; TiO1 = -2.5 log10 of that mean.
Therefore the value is 0.03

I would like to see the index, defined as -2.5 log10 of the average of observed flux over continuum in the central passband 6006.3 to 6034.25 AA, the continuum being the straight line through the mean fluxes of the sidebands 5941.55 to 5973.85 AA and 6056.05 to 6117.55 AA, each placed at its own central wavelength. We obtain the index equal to -0.11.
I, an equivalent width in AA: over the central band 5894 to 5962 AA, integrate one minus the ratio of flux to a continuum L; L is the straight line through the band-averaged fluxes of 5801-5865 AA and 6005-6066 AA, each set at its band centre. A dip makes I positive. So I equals 2.5 AA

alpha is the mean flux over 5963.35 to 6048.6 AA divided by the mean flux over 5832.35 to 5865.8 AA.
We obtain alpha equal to 1.02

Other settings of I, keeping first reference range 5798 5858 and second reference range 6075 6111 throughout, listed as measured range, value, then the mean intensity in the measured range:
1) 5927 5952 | -0.5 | 3.18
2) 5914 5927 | 0.8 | 2.93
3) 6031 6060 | -2.3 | 3.39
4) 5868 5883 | -0.8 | 3.28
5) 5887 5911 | 0.7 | 3.02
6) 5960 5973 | -0.6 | 3.28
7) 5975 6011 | 1.2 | 3.02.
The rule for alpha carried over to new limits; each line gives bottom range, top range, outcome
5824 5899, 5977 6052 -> 1.03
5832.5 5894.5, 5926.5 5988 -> 0.98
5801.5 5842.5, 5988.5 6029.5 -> 1.04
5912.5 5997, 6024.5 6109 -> 1.06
